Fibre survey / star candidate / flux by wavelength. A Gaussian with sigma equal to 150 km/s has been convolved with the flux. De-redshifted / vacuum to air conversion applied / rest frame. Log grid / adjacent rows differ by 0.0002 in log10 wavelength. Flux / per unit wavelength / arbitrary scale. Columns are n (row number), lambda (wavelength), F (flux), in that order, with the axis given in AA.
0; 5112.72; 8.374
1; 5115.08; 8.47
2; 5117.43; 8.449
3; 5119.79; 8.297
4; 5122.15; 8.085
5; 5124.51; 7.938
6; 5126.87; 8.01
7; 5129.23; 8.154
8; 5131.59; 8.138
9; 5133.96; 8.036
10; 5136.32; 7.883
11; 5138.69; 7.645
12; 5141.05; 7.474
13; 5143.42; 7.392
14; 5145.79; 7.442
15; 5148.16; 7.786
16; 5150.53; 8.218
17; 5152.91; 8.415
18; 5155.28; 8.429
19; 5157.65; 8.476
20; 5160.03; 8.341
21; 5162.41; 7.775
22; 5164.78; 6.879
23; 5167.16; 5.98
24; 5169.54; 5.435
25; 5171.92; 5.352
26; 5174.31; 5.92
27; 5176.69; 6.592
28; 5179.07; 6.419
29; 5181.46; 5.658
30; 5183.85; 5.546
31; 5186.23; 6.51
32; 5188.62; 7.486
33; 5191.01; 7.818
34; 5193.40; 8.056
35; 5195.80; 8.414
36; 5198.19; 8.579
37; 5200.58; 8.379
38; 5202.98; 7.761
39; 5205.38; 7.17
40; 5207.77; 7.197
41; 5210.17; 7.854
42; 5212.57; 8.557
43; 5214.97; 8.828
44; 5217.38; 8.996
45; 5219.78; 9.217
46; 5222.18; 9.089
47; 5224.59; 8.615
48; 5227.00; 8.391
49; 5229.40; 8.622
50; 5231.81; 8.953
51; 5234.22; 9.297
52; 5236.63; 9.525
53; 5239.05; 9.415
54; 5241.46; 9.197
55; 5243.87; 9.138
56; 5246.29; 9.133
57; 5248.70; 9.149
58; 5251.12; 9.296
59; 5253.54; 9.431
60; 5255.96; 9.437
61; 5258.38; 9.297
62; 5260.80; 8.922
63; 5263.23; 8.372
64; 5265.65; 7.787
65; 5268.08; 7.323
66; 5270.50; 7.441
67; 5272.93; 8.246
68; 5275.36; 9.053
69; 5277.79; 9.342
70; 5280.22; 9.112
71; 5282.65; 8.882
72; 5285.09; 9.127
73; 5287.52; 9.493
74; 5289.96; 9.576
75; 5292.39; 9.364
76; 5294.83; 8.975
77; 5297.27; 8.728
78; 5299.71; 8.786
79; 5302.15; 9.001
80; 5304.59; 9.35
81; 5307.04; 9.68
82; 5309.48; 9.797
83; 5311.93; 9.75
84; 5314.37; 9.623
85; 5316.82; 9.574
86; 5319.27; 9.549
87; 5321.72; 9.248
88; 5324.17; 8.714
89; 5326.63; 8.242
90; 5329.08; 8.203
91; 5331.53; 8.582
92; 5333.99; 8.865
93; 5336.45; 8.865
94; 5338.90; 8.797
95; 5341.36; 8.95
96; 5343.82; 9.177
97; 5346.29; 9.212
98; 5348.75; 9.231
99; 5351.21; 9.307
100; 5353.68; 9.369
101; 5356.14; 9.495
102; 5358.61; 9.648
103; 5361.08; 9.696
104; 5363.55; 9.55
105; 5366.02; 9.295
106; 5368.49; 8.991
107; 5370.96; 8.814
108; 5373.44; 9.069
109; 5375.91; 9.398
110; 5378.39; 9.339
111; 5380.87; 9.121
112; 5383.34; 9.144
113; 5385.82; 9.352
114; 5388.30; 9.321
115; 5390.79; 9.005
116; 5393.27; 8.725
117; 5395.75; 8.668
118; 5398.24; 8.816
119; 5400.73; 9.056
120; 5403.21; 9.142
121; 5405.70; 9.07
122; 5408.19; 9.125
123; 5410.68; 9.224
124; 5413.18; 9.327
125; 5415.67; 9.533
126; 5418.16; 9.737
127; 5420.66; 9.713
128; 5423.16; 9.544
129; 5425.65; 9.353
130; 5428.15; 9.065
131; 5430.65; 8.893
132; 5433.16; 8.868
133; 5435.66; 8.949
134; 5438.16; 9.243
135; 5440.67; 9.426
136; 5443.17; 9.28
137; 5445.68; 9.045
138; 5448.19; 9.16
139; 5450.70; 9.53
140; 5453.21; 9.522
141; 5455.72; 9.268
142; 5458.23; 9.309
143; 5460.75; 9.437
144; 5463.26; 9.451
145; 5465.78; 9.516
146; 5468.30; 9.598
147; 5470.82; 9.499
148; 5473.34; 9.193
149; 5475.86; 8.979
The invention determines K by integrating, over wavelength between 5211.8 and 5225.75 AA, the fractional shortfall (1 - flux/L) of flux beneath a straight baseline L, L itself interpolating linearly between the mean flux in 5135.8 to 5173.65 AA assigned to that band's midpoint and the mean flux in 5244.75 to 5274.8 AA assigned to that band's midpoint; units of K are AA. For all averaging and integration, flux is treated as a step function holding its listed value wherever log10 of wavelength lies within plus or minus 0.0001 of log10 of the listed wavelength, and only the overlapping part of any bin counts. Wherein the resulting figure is -1.2 AA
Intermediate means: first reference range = 7.4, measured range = 8.89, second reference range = 8.67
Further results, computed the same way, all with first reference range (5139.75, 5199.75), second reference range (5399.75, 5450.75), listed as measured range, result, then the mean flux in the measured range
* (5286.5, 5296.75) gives -1.40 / 9.31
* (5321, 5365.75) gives -2.43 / 9.07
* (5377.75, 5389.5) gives -0.44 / 9.26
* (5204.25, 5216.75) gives -0.70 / 7.97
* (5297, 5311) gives -1.66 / 9.27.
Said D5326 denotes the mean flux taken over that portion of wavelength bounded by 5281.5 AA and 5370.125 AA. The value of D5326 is 9.18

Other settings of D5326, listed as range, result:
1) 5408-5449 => 9.27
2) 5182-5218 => 7.75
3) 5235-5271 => 8.89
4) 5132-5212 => 7.36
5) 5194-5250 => 8.67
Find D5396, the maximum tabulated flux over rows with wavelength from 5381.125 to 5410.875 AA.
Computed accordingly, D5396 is 9.352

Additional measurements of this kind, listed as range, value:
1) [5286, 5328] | 9.797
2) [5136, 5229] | 9.217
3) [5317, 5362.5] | 9.696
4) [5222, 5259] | 9.525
